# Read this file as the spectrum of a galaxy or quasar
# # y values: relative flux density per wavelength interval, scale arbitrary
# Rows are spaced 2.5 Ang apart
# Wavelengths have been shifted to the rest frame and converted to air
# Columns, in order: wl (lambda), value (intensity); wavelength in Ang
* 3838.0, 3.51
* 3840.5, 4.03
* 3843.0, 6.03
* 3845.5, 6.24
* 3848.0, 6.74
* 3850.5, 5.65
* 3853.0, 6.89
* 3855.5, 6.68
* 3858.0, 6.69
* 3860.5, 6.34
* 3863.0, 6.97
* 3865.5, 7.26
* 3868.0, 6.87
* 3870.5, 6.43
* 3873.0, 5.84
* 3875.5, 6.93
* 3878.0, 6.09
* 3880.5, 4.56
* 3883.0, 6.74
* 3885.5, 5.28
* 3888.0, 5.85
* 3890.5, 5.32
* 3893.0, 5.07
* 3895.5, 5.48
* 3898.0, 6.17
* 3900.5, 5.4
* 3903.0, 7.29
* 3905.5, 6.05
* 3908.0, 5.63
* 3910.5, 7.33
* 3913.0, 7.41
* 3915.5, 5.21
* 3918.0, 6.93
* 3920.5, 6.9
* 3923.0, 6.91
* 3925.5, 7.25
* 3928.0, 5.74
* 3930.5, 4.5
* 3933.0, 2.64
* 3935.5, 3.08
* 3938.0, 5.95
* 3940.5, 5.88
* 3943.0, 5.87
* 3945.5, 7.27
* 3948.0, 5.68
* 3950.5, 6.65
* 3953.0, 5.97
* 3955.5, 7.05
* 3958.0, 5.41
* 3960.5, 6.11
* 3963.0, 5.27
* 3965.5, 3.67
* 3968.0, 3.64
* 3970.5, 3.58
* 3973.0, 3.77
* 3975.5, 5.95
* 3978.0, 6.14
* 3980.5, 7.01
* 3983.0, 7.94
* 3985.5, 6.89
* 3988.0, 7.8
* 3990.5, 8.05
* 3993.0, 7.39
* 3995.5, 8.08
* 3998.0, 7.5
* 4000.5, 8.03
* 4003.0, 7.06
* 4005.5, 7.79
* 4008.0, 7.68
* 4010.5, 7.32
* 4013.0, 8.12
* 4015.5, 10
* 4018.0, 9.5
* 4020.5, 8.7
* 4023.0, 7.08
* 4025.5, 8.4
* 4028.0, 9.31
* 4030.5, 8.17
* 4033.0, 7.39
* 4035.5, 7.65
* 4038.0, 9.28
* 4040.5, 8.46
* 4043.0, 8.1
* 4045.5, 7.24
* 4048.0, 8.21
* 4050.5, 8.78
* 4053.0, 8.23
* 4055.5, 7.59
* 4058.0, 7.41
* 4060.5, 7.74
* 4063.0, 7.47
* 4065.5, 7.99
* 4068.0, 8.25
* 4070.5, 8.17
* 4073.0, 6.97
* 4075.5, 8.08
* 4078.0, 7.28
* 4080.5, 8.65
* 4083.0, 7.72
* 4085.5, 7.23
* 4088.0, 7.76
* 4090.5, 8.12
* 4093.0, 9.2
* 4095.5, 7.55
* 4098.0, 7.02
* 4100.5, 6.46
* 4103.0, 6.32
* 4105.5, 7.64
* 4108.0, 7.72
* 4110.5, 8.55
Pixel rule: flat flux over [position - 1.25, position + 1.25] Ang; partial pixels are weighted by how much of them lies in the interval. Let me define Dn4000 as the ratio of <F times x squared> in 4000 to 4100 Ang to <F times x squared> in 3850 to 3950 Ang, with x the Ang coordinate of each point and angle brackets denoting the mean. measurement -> 1.43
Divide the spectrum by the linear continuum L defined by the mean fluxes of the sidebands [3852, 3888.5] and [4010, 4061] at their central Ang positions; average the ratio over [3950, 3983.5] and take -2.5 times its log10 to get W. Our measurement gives 0.330 mag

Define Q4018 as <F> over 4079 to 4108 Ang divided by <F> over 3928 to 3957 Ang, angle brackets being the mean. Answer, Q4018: 1.4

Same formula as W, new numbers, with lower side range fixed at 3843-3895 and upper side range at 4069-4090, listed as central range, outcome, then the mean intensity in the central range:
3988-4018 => -0.11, 7.97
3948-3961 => 0.11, 6.19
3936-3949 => 0.13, 5.96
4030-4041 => -0.10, 8.17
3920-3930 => 0.02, 6.52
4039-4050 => -0.08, 8.08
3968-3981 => 0.36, 5.03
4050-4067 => -0.04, 7.85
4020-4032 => -0.13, 8.29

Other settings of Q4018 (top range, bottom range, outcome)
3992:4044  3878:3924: 1.34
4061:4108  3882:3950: 1.30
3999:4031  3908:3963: 1.38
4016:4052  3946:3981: 1.54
